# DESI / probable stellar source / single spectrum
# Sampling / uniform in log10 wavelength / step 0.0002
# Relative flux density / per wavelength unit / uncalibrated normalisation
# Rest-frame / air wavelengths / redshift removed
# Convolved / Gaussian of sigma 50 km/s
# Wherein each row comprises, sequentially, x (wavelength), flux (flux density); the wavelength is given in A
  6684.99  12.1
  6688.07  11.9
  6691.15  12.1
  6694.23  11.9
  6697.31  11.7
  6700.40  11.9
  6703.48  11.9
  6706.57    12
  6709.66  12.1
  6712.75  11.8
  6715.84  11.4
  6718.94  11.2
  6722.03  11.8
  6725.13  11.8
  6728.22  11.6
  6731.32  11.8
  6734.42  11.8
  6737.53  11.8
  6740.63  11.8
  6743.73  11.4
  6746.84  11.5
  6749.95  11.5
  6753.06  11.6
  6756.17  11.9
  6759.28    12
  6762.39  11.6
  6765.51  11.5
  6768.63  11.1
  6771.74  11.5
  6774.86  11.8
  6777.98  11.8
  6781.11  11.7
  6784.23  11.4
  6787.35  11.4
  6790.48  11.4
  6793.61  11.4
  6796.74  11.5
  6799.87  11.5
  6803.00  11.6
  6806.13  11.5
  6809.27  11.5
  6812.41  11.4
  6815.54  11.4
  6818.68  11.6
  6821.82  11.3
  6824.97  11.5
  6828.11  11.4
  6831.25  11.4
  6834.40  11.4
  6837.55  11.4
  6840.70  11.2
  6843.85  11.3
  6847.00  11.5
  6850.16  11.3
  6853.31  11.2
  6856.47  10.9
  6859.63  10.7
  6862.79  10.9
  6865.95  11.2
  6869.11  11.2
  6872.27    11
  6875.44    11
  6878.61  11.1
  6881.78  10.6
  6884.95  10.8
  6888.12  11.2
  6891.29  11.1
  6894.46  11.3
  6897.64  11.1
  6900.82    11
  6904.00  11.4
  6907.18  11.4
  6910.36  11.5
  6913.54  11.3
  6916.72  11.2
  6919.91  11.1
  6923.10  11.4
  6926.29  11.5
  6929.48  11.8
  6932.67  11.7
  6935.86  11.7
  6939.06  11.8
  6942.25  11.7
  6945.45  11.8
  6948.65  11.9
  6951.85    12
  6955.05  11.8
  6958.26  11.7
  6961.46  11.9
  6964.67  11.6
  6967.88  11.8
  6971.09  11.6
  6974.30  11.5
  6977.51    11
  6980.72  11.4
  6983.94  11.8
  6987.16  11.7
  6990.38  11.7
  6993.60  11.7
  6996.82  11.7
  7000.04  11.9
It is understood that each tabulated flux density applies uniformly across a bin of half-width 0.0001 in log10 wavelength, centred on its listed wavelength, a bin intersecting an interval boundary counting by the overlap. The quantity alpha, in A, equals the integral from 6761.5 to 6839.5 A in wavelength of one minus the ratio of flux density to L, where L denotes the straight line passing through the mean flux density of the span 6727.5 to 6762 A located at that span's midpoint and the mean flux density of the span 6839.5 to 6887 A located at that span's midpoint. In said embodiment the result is -0.5 A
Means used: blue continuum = 11.7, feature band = 11.5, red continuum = 11.1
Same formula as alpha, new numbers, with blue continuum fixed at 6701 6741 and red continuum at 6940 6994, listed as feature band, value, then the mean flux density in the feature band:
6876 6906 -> 1.6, 11.1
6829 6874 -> 2.0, 11.2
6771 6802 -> 0.5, 11.5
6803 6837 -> 0.8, 11.4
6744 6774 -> 0.4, 11.6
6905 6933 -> 0.7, 11.4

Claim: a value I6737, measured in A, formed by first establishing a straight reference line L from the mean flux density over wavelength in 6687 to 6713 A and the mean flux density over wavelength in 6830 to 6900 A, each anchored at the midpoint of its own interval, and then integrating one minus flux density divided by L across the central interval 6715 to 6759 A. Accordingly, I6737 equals 0.4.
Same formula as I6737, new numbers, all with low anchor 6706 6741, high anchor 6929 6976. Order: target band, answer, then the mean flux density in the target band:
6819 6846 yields 0.8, 11.4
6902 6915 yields 0.4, 11.4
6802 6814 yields 0.2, 11.5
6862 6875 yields 0.7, 11.1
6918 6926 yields 0.3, 11.3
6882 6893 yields 0.7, 11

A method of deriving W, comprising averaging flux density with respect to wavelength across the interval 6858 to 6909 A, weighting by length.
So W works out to 11.1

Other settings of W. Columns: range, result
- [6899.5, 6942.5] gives 11.5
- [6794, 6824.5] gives 11.5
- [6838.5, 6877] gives 11.1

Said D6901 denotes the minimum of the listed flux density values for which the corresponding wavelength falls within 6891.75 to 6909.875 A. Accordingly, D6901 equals 11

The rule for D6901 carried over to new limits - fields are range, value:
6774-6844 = 11.2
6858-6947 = 10.6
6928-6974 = 11.6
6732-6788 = 11.1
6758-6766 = 11.5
